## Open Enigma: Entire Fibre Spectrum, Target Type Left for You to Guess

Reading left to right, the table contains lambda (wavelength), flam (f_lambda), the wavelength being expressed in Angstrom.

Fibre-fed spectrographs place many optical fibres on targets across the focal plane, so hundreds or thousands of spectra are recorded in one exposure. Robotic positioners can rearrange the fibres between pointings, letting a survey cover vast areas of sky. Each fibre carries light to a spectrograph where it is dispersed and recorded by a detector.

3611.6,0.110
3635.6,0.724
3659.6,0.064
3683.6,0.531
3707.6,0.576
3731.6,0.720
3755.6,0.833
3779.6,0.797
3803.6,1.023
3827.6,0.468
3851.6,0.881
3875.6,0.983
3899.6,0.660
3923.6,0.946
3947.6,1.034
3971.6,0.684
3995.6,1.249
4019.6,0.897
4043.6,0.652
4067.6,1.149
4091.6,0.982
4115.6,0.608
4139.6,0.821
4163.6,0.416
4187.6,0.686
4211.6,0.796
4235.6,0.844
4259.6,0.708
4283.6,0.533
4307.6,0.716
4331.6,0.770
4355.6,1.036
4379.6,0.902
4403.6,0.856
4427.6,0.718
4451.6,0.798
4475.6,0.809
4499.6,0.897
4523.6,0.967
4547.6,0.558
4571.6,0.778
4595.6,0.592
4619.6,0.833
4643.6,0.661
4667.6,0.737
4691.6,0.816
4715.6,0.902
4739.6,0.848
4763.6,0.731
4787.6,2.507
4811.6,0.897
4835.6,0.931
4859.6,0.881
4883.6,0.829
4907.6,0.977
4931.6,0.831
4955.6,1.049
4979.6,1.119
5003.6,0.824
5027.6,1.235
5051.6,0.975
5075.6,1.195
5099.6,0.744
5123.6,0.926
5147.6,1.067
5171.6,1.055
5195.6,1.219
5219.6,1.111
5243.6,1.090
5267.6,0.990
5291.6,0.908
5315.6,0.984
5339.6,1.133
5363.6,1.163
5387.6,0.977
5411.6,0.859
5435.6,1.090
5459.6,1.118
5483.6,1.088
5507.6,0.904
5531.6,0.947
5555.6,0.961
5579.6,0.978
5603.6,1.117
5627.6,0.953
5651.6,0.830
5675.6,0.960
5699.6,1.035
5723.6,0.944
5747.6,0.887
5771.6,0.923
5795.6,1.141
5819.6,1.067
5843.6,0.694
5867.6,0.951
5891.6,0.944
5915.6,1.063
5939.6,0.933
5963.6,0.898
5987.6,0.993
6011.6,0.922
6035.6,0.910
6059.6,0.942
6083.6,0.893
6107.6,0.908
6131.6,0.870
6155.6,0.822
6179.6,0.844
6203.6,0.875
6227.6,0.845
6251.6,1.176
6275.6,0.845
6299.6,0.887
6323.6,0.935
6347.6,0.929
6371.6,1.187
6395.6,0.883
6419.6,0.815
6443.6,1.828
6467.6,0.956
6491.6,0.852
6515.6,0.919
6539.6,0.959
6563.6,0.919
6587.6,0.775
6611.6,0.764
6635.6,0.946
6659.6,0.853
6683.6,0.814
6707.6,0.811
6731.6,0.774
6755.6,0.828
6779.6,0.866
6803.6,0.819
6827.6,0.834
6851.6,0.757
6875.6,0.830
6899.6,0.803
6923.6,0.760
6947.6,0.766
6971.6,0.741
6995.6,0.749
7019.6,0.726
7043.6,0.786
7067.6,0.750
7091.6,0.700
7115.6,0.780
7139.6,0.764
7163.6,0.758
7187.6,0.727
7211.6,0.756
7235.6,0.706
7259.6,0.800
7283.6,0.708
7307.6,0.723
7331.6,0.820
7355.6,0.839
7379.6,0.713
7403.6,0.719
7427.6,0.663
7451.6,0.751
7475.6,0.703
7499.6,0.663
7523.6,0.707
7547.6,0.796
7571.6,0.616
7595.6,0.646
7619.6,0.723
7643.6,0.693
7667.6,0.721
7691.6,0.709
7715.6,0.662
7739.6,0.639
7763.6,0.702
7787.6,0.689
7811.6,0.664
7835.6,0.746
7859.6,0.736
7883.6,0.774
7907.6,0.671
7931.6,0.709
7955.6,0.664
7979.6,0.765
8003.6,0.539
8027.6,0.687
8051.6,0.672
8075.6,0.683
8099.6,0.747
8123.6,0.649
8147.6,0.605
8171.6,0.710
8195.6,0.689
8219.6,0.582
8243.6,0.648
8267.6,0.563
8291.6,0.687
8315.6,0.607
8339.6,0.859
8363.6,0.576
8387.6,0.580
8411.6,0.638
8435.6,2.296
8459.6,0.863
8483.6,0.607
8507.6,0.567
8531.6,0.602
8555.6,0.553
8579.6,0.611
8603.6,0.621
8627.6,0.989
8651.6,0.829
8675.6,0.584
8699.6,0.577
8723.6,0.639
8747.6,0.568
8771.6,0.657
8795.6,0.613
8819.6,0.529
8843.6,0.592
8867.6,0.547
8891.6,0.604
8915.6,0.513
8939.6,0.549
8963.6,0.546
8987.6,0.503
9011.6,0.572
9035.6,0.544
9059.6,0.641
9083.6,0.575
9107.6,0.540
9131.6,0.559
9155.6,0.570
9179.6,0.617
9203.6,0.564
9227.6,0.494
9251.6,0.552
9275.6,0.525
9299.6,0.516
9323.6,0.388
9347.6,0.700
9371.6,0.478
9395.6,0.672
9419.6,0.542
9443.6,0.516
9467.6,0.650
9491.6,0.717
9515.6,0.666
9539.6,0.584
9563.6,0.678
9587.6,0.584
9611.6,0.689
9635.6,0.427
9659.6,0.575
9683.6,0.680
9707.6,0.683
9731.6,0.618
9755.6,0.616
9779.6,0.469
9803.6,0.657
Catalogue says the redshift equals 0.29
